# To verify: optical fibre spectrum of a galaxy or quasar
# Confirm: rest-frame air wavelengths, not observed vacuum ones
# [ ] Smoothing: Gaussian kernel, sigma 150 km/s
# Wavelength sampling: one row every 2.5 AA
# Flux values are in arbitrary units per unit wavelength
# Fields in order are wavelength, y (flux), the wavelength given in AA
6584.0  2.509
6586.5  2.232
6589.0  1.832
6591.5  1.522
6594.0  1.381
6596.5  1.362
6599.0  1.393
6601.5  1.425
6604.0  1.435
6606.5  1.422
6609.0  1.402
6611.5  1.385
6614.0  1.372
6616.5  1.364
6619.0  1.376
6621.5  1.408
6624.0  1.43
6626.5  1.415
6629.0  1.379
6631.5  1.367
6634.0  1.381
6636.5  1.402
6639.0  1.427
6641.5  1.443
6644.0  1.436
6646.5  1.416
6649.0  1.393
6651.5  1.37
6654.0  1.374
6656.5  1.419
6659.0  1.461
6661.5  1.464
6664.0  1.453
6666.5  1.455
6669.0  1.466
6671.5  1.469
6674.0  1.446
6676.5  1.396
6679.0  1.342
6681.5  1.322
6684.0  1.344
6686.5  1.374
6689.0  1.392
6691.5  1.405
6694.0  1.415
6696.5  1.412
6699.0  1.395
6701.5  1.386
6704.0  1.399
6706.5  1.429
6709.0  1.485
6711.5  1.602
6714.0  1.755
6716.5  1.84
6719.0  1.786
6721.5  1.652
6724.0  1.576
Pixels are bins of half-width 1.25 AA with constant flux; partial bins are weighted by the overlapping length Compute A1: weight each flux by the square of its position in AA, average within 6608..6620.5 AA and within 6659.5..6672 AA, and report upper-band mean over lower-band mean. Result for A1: 1.1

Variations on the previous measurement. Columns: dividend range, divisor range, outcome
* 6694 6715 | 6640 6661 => 1.06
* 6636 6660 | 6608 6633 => 1.03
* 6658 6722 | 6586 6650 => 1.04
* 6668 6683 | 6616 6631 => 1.02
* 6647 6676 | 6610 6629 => 1.04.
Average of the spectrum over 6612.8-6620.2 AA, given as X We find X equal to 1.37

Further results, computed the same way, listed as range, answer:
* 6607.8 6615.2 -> 1.39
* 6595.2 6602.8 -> 1.39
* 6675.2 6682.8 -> 1.35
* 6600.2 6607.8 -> 1.43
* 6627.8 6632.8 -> 1.37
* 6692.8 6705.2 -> 1.4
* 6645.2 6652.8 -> 1.39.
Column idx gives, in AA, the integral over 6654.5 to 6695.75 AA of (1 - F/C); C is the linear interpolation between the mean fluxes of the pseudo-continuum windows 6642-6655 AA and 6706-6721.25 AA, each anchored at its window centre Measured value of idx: 2.5 AA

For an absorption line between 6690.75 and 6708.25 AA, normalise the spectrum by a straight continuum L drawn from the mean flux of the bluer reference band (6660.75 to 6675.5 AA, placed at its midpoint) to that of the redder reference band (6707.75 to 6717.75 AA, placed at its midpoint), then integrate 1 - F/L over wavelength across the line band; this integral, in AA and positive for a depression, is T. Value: 2.2 AA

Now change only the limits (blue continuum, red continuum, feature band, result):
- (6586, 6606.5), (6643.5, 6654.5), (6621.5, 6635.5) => 0.5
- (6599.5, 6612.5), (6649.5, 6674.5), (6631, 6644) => 0.2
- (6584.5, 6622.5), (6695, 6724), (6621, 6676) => 3.9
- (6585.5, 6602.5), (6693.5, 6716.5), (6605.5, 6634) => 3.2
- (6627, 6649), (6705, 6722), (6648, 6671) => 0.7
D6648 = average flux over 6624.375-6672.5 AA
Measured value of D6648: 1.42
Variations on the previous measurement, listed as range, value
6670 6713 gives 1.41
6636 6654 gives 1.41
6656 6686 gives 1.42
